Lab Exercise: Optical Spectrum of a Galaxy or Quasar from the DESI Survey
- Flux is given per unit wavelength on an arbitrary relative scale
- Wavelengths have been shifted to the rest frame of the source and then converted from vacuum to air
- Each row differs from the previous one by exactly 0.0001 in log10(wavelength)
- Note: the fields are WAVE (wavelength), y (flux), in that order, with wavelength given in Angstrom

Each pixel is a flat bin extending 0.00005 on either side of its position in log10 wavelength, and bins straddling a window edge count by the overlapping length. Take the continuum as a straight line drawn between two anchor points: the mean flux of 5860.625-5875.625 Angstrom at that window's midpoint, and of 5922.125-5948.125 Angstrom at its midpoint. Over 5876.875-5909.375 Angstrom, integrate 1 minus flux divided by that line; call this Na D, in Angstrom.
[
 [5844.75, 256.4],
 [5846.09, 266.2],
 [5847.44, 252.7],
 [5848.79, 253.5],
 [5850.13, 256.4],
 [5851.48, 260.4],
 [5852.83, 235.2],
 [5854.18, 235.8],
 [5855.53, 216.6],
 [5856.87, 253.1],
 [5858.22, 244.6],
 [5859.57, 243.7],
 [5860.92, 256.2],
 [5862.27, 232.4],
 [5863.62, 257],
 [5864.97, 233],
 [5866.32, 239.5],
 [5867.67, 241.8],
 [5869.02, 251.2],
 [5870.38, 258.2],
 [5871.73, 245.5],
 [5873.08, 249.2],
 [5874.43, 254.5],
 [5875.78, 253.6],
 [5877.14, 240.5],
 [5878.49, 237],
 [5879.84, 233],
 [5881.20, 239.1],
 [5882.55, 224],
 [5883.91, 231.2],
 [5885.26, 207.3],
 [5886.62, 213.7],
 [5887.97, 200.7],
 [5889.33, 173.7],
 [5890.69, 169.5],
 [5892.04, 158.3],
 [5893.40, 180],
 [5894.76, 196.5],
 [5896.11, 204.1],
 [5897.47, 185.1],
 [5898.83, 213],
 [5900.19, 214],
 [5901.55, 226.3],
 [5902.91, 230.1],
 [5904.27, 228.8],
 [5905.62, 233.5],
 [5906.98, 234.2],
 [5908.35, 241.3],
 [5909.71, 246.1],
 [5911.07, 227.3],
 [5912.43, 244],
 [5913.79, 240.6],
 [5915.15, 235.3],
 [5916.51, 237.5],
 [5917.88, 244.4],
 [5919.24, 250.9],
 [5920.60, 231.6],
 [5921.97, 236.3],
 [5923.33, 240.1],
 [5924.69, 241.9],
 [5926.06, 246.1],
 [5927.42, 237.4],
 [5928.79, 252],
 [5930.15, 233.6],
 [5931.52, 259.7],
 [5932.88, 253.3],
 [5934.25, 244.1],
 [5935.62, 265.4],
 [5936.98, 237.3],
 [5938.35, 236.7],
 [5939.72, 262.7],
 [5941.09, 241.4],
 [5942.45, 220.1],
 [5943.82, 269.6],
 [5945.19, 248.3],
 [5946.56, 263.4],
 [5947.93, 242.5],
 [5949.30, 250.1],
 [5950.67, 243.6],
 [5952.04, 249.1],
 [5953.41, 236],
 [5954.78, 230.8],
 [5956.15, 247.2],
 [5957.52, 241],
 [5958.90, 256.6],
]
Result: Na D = 4.47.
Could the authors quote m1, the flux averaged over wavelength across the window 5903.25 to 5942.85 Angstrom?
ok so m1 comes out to 242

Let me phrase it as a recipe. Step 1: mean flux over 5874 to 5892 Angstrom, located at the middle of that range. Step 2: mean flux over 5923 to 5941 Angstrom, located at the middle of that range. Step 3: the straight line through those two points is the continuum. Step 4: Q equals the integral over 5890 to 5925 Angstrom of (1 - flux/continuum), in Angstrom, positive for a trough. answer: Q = 1.6 Angstrom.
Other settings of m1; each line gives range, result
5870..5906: 218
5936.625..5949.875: 247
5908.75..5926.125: 240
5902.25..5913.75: 236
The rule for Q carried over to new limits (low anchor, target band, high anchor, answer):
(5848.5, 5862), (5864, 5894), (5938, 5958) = 2.5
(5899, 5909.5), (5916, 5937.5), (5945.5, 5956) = -0.7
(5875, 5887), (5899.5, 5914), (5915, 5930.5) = 0.3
